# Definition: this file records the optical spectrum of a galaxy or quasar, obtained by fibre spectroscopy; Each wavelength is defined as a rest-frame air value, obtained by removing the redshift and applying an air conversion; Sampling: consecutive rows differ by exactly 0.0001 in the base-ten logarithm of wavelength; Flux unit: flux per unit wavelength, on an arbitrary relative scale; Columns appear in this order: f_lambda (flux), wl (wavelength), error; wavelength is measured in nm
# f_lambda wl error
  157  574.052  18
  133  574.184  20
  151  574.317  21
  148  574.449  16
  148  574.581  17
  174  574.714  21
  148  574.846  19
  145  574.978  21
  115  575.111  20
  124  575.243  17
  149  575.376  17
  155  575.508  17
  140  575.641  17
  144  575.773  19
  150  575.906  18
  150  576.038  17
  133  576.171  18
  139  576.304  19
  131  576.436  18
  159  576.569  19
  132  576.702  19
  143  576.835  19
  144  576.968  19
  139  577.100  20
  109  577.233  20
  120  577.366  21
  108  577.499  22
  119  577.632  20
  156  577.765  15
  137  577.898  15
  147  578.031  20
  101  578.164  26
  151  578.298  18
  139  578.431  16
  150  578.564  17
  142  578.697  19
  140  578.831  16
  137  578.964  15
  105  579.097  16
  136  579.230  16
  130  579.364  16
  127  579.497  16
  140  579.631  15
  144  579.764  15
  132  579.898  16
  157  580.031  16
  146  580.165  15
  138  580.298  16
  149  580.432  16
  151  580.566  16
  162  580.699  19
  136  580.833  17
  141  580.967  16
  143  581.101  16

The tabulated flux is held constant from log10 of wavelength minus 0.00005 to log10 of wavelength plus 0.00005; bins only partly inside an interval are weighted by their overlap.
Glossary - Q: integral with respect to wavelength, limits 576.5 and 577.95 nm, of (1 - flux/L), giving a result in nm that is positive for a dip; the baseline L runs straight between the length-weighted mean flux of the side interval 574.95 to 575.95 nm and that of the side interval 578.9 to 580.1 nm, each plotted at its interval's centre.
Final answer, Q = 0.04 nm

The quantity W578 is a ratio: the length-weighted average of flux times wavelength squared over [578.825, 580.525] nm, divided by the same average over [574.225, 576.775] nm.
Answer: 0.97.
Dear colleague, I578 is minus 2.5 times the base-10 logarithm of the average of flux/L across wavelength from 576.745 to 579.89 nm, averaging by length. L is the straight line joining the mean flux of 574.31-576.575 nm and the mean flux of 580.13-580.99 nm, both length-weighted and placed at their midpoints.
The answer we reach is 0.10 mag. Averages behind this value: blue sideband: 144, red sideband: 146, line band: 133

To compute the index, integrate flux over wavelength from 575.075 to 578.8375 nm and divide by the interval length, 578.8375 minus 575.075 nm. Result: 137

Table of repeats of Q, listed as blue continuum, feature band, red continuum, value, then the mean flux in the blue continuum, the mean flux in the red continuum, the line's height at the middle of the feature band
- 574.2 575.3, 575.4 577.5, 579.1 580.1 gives 0.04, 144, 136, 141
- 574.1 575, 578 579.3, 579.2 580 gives 0.04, 150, 136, 138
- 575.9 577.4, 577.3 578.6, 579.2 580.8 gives 0.07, 137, 143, 139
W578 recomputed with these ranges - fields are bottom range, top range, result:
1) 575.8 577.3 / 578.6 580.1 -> 0.99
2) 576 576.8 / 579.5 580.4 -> 1.02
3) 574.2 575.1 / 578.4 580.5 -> 0.94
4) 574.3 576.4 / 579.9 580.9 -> 1.04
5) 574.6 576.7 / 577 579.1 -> 0.93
